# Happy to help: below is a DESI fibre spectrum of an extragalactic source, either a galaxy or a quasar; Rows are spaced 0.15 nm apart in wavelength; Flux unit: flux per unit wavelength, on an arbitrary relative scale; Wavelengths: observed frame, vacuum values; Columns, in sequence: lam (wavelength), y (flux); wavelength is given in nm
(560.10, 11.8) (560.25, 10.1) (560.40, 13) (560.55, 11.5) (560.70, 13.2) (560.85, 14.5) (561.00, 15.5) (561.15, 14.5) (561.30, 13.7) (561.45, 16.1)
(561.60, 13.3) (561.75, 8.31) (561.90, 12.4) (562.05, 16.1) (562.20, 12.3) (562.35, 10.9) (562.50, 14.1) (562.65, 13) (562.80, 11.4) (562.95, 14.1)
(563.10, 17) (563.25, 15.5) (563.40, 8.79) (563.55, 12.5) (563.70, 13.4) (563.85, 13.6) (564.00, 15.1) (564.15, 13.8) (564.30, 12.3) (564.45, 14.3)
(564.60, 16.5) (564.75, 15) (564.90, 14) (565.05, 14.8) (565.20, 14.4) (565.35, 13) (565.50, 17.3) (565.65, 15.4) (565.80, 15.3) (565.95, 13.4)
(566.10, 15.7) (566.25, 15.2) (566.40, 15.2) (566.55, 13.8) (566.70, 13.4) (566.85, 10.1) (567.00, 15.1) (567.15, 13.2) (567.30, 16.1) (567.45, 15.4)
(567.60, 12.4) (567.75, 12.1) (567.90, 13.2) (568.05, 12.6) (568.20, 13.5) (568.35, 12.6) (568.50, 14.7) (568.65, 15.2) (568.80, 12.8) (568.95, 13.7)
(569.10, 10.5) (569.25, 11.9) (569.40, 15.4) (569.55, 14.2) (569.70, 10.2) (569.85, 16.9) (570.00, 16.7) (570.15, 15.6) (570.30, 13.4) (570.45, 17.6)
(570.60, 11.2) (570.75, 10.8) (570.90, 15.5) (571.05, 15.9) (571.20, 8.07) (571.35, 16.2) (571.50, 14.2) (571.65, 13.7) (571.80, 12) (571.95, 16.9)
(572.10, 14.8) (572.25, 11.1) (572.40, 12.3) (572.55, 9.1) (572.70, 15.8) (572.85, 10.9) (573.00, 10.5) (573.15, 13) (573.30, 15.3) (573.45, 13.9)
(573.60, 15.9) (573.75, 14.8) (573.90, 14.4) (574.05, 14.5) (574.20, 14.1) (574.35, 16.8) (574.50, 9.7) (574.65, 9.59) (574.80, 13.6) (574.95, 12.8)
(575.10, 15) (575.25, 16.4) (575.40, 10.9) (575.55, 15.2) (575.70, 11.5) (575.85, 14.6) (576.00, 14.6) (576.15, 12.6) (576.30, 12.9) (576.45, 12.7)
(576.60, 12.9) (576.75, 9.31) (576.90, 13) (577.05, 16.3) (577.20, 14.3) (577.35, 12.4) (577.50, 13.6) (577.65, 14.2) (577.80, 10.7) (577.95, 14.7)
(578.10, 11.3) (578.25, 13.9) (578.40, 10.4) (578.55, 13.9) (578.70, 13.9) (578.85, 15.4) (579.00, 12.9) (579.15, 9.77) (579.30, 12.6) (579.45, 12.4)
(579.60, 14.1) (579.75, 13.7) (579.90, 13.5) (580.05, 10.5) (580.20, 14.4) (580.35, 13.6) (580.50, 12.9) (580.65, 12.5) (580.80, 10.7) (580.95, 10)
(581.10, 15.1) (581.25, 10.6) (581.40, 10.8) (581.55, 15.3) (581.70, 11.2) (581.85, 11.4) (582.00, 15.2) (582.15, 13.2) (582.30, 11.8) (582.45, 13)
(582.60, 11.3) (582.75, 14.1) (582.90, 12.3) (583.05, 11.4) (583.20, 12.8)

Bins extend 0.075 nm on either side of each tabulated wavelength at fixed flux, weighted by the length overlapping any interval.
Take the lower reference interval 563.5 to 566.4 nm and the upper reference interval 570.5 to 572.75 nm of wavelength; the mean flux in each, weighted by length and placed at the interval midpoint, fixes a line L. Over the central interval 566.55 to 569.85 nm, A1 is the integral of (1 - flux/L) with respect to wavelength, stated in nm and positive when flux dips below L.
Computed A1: 0.12 nm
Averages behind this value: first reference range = 14.5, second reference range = 13.2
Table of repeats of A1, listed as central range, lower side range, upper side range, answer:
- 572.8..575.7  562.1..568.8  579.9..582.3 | -0.090 nm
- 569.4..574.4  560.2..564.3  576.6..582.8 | -0.327 nm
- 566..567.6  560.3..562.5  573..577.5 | -0.106 nm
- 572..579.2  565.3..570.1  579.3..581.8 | -0.051 nm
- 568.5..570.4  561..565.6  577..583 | -0.077 nm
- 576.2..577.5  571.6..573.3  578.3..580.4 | -0.011 nm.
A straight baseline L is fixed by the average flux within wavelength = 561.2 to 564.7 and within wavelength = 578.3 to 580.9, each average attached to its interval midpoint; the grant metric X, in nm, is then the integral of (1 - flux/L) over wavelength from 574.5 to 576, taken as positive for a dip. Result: -0.03 nm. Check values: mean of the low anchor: 13.4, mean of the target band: 13.2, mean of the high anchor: 12.8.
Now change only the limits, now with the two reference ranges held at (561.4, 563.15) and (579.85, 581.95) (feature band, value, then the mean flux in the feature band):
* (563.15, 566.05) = -0.25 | 14.2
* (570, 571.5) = -0.14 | 14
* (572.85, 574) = -0.10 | 13.8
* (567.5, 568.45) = 0.00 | 12.9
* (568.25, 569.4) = -0.03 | 13.2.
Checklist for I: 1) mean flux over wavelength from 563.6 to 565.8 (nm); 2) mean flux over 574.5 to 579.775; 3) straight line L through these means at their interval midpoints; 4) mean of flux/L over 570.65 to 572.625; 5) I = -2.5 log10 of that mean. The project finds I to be 0.05 mag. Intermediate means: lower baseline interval 14.5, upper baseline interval 13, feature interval 13.1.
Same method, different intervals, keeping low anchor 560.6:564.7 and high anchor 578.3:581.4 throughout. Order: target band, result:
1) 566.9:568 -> -0.04 mag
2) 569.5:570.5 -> -0.14 mag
